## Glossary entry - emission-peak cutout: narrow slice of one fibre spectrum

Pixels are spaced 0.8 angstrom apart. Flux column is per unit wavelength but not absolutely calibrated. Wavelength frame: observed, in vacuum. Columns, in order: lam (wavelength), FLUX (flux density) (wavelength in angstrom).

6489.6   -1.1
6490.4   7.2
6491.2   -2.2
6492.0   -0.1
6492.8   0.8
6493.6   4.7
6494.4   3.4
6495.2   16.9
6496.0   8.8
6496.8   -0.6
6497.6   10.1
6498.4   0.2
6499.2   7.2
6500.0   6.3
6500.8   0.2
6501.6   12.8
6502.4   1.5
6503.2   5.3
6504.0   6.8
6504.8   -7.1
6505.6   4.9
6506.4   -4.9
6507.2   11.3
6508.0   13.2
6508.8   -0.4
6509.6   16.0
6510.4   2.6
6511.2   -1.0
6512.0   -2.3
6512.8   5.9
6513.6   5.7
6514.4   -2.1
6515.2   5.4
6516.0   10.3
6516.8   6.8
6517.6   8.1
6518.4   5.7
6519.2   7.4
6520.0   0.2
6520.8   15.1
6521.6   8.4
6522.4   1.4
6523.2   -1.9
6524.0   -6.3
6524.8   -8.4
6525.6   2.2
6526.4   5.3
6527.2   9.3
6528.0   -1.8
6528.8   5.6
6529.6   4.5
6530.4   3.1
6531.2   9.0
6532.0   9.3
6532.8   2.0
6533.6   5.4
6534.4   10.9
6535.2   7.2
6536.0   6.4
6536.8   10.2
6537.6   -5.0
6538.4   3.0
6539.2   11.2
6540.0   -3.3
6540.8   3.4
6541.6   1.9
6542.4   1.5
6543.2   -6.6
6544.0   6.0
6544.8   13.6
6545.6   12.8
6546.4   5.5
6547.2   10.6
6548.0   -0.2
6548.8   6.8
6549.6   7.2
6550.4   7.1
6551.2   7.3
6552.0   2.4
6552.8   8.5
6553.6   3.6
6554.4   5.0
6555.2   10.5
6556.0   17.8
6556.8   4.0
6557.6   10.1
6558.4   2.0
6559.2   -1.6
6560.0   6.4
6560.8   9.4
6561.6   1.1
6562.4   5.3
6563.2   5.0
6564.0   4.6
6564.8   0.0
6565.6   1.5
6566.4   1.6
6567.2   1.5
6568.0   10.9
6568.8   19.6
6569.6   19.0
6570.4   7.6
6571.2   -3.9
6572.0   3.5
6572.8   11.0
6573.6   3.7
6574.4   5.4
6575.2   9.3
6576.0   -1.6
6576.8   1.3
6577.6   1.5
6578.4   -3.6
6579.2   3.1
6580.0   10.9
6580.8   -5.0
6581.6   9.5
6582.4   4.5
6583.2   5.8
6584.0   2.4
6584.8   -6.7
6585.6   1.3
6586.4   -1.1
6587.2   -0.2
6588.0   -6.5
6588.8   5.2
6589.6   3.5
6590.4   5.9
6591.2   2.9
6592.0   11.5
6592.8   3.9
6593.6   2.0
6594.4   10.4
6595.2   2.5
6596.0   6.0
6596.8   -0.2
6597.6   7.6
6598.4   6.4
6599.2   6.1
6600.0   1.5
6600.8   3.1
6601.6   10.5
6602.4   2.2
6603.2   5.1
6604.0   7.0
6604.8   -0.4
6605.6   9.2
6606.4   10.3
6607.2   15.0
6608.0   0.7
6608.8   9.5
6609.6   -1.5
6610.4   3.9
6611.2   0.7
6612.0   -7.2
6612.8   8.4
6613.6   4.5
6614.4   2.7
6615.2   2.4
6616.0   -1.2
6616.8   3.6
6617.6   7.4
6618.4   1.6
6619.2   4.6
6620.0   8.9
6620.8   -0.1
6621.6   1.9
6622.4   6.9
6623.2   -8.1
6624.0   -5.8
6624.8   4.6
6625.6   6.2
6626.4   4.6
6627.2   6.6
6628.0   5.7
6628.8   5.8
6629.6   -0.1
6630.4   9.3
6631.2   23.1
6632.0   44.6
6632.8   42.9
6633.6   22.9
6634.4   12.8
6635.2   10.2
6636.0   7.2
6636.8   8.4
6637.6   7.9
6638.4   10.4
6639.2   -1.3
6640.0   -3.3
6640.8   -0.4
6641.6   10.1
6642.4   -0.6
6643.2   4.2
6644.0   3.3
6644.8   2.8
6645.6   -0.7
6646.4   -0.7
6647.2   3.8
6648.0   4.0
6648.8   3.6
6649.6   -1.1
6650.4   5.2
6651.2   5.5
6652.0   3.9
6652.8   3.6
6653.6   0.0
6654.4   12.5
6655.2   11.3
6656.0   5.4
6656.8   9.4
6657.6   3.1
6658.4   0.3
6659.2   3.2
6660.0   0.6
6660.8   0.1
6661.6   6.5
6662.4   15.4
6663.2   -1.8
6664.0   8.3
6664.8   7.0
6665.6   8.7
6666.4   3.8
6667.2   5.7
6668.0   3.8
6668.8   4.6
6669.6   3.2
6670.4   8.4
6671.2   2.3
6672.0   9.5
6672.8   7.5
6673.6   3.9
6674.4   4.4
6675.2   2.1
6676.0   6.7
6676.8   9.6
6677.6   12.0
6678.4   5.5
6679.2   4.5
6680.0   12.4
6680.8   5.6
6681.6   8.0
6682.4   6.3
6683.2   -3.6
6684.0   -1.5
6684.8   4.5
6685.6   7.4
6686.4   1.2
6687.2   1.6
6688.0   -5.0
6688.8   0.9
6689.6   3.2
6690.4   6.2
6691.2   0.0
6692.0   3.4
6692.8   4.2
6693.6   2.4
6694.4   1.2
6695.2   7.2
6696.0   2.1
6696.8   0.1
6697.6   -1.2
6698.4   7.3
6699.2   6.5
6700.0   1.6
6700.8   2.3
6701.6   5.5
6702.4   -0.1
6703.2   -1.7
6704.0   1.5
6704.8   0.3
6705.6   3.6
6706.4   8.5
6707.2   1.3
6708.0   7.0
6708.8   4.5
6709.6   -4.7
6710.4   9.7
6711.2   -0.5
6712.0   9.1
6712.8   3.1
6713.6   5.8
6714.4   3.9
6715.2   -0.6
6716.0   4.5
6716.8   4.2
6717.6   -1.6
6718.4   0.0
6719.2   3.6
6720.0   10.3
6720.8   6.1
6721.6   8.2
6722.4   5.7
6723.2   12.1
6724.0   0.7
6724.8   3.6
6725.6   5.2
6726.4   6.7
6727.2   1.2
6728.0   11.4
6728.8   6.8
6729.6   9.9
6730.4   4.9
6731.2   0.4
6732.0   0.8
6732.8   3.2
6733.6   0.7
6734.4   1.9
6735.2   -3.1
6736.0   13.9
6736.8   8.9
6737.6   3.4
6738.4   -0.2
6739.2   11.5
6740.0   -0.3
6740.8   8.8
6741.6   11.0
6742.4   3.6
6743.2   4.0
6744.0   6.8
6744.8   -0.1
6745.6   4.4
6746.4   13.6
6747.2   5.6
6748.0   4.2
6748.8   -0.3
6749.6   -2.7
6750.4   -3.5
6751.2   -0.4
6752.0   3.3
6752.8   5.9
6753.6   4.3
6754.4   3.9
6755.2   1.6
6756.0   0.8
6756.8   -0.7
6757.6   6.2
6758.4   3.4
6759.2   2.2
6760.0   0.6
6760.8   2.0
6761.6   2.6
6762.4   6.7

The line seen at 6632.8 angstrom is [O III] 5007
